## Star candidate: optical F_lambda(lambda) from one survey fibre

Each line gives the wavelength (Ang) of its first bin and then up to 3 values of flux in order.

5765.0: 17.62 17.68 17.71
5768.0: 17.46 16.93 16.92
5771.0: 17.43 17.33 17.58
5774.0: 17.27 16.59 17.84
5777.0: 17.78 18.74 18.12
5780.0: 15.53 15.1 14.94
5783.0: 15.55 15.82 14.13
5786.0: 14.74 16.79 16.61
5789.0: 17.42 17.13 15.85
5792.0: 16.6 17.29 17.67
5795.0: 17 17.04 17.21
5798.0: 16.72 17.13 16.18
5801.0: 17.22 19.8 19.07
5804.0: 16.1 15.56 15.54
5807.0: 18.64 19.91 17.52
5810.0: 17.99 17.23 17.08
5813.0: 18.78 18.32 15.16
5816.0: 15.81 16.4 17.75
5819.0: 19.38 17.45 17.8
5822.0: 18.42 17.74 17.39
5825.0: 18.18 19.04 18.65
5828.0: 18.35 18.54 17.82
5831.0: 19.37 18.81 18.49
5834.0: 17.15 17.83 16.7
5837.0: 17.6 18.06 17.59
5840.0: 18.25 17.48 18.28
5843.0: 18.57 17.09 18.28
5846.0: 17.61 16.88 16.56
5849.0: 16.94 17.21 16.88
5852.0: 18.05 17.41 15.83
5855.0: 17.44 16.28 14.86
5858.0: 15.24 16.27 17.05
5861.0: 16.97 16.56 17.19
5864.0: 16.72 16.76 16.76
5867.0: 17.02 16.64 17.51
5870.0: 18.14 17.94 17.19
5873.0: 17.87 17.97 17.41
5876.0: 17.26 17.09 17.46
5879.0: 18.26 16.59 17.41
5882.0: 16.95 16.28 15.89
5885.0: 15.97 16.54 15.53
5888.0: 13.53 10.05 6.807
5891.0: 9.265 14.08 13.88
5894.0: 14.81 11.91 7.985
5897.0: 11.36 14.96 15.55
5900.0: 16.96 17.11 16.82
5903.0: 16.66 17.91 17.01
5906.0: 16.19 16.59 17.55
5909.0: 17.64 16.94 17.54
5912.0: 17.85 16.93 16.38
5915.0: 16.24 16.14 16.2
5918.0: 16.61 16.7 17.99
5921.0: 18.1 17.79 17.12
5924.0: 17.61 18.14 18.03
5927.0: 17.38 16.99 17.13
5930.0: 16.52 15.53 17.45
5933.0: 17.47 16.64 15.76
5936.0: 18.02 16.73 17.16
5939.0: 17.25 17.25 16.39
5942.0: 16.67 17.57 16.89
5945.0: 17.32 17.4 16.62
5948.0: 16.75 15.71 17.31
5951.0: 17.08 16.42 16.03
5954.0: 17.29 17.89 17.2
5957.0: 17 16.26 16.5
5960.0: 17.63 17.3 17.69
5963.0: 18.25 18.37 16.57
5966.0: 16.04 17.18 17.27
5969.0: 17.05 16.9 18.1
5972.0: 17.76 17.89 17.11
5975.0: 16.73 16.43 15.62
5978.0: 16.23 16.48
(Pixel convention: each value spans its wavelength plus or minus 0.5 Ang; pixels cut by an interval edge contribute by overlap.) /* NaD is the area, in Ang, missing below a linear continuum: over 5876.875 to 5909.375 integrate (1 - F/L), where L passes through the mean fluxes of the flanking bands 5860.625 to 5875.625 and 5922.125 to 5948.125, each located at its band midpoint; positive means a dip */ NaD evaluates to 4.0 Ang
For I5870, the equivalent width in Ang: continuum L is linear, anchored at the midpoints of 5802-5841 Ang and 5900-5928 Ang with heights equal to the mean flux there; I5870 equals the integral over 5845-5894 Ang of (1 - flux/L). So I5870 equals 3.5 Ang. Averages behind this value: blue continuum 17.8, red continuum 17.1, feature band 16.2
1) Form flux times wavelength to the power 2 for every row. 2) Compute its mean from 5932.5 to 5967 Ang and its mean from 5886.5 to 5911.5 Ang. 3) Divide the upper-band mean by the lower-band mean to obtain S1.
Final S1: 1.19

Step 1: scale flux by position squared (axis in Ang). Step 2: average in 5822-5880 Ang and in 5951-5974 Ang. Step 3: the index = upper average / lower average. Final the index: 1.02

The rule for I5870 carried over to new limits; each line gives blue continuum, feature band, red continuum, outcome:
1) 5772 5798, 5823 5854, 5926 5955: -1.94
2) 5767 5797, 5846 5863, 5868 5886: 0.40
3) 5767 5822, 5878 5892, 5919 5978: 2.01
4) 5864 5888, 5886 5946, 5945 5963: 3.40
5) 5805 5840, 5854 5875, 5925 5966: 0.77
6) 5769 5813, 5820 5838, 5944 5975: -1.13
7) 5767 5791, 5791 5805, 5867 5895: -0.59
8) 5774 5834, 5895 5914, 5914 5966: 1.25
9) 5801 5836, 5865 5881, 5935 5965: 0.12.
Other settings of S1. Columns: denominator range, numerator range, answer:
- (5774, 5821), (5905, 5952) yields 1.05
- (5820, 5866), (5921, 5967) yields 1.01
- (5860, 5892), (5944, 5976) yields 1.09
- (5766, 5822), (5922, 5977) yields 1.05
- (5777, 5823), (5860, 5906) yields 0.95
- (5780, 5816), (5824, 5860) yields 1.06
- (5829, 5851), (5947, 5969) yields 1.00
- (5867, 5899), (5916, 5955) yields 1.14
